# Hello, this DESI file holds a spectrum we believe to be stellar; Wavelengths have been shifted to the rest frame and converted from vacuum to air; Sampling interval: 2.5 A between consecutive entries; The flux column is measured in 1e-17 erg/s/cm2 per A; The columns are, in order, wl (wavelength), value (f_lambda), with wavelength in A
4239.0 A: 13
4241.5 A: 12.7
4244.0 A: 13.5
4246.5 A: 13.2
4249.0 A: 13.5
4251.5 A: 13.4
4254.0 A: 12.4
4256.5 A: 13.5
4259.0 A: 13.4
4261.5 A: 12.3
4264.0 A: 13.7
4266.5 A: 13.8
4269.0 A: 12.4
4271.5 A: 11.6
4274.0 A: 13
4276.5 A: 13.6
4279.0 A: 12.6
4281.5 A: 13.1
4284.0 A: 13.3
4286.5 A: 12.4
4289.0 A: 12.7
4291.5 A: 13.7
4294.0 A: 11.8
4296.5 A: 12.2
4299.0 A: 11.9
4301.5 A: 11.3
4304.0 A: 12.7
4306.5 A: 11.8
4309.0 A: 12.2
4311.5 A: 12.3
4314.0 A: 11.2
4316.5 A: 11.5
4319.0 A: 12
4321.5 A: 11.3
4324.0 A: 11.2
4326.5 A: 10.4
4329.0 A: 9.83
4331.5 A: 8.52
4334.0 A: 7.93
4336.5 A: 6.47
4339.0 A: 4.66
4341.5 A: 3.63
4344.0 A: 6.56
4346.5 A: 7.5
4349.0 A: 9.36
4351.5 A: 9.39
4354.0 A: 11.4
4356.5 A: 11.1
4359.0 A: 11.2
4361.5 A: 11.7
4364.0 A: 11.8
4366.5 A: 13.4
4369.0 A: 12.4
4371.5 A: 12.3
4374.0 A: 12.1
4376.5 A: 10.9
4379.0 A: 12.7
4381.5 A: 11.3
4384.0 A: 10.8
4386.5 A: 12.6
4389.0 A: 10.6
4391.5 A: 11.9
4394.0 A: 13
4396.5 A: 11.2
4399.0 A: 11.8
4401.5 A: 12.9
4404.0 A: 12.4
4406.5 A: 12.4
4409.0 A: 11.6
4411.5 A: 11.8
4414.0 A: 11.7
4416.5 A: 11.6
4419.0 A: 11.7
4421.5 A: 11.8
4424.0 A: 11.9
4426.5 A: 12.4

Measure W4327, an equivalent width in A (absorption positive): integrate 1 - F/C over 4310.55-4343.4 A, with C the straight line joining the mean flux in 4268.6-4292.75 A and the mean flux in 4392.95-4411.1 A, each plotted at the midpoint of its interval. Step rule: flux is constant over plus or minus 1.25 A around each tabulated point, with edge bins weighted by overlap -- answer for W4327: 8.8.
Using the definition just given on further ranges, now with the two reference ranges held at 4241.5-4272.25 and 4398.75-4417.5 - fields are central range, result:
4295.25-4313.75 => 1.1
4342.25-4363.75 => 4.6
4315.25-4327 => 1.2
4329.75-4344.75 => 7.3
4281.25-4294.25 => 0.0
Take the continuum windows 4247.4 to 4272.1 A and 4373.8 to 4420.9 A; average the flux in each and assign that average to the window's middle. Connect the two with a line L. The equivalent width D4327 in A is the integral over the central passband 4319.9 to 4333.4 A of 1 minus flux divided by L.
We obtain 2.5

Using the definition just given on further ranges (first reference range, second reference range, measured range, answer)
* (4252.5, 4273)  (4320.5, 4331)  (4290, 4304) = -0.8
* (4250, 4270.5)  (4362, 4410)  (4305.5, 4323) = 1.2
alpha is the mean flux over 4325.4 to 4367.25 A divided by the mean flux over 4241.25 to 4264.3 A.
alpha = 0.7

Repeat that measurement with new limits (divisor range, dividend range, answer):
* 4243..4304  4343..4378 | 0.84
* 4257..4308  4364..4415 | 0.95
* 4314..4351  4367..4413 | 1.37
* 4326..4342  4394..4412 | 1.64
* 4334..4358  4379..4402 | 1.51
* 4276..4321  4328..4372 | 0.76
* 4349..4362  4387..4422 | 1.11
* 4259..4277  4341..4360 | 0.69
